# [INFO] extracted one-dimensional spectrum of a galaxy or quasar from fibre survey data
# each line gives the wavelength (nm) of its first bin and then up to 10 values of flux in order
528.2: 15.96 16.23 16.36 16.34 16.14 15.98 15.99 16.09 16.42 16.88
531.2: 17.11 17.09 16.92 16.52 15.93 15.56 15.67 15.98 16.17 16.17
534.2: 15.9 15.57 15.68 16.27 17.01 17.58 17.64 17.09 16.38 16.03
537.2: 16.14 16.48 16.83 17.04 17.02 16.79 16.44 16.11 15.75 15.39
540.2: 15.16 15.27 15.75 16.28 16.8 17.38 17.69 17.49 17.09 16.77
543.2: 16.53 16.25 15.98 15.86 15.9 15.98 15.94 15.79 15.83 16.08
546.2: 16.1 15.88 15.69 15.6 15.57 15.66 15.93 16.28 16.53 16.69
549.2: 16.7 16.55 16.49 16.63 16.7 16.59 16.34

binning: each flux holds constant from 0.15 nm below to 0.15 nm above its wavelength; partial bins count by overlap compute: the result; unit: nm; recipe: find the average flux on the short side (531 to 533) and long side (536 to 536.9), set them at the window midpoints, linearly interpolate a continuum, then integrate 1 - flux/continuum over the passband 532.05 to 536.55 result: 0.08 nm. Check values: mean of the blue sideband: 16.5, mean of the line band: 16.3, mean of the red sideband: 16.8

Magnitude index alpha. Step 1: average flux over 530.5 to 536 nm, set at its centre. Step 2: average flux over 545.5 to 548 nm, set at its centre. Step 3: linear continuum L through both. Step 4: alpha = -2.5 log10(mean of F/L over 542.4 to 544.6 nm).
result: -0.03 mag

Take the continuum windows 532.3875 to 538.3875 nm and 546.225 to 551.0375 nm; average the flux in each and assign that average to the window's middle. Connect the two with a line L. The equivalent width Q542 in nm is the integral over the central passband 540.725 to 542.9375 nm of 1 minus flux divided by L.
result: -0.09 nm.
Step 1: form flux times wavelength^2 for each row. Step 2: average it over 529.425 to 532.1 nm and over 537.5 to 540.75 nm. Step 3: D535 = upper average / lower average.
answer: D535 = 1.0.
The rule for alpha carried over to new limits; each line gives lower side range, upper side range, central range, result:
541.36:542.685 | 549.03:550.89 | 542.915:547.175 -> 0.07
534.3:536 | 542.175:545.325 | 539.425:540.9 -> 0.06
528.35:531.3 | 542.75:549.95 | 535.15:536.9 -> -0.05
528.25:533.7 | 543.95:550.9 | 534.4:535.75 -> -0.01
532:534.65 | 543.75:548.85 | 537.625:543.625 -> -0.04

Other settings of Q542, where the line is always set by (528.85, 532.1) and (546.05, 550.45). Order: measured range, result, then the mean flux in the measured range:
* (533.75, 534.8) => 0.04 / 15.9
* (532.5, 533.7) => 0.04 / 15.8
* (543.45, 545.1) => 0.03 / 16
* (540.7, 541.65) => -0.01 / 16.4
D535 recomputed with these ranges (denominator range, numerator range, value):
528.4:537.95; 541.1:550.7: 1.05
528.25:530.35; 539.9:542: 1.05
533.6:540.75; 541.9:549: 1.02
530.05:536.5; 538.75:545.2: 1.02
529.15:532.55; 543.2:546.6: 1.02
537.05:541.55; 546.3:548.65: 1.01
